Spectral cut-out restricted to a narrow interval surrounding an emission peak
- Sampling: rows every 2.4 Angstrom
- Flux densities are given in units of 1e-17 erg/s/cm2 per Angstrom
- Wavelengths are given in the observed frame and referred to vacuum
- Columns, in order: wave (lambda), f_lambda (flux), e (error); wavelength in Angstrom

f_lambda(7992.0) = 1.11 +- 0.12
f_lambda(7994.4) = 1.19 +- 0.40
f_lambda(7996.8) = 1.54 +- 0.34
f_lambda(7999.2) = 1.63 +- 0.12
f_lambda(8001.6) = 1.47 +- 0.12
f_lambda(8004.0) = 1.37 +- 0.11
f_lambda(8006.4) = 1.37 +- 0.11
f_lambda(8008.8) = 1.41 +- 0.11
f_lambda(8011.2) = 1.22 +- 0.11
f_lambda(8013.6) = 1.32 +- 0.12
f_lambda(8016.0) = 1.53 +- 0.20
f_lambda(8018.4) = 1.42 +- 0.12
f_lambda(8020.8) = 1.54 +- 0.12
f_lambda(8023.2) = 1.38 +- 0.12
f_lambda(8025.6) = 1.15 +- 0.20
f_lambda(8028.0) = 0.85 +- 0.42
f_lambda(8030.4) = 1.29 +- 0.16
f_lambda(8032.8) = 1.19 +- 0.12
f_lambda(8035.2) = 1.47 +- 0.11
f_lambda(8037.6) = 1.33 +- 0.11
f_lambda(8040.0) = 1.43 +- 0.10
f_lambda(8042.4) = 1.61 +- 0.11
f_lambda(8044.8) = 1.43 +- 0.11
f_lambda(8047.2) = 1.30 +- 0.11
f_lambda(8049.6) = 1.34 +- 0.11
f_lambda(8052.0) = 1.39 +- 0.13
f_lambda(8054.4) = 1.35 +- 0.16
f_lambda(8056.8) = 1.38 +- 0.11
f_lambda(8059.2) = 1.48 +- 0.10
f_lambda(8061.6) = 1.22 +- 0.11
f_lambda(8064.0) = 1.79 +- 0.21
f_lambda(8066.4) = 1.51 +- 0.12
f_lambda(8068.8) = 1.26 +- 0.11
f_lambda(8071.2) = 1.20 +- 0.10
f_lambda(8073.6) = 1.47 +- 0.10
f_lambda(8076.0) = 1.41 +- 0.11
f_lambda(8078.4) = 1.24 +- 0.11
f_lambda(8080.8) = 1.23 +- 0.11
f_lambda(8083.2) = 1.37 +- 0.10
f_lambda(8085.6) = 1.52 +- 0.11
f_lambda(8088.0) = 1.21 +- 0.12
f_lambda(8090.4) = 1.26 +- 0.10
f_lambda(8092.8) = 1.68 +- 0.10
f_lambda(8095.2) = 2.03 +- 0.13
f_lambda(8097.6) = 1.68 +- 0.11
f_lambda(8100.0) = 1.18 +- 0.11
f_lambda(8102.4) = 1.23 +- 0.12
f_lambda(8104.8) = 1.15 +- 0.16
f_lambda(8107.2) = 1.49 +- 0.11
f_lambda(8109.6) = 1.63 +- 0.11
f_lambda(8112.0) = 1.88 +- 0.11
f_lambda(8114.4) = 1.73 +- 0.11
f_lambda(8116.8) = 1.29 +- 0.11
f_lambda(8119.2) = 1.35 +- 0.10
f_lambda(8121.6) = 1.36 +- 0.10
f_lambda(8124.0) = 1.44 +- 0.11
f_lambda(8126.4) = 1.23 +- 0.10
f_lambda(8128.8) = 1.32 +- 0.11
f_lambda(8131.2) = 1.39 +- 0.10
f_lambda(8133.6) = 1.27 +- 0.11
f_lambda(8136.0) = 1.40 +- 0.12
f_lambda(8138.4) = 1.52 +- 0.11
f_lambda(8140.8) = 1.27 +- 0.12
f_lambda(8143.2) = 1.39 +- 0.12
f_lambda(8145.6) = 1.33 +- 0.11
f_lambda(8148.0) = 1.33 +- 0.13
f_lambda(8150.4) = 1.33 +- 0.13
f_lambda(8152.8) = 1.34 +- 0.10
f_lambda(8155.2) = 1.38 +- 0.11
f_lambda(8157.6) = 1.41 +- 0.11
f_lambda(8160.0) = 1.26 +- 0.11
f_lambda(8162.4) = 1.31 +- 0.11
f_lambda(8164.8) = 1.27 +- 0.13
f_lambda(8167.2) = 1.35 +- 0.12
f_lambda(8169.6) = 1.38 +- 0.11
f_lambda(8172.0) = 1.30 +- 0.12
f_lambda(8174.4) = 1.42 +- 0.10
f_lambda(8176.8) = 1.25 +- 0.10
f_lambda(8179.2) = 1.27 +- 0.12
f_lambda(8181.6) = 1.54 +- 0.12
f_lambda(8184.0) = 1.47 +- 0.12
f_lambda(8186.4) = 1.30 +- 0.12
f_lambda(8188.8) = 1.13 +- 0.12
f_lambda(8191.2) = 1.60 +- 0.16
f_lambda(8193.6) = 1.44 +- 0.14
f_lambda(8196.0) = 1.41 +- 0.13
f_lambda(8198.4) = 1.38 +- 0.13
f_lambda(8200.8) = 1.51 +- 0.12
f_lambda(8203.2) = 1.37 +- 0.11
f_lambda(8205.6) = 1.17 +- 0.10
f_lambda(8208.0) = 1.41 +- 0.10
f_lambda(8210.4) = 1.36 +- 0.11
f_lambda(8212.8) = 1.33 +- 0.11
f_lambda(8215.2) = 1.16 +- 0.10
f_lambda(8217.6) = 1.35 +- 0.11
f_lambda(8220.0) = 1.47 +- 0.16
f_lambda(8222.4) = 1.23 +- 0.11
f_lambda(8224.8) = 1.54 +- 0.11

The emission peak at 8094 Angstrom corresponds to [S II] 6716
